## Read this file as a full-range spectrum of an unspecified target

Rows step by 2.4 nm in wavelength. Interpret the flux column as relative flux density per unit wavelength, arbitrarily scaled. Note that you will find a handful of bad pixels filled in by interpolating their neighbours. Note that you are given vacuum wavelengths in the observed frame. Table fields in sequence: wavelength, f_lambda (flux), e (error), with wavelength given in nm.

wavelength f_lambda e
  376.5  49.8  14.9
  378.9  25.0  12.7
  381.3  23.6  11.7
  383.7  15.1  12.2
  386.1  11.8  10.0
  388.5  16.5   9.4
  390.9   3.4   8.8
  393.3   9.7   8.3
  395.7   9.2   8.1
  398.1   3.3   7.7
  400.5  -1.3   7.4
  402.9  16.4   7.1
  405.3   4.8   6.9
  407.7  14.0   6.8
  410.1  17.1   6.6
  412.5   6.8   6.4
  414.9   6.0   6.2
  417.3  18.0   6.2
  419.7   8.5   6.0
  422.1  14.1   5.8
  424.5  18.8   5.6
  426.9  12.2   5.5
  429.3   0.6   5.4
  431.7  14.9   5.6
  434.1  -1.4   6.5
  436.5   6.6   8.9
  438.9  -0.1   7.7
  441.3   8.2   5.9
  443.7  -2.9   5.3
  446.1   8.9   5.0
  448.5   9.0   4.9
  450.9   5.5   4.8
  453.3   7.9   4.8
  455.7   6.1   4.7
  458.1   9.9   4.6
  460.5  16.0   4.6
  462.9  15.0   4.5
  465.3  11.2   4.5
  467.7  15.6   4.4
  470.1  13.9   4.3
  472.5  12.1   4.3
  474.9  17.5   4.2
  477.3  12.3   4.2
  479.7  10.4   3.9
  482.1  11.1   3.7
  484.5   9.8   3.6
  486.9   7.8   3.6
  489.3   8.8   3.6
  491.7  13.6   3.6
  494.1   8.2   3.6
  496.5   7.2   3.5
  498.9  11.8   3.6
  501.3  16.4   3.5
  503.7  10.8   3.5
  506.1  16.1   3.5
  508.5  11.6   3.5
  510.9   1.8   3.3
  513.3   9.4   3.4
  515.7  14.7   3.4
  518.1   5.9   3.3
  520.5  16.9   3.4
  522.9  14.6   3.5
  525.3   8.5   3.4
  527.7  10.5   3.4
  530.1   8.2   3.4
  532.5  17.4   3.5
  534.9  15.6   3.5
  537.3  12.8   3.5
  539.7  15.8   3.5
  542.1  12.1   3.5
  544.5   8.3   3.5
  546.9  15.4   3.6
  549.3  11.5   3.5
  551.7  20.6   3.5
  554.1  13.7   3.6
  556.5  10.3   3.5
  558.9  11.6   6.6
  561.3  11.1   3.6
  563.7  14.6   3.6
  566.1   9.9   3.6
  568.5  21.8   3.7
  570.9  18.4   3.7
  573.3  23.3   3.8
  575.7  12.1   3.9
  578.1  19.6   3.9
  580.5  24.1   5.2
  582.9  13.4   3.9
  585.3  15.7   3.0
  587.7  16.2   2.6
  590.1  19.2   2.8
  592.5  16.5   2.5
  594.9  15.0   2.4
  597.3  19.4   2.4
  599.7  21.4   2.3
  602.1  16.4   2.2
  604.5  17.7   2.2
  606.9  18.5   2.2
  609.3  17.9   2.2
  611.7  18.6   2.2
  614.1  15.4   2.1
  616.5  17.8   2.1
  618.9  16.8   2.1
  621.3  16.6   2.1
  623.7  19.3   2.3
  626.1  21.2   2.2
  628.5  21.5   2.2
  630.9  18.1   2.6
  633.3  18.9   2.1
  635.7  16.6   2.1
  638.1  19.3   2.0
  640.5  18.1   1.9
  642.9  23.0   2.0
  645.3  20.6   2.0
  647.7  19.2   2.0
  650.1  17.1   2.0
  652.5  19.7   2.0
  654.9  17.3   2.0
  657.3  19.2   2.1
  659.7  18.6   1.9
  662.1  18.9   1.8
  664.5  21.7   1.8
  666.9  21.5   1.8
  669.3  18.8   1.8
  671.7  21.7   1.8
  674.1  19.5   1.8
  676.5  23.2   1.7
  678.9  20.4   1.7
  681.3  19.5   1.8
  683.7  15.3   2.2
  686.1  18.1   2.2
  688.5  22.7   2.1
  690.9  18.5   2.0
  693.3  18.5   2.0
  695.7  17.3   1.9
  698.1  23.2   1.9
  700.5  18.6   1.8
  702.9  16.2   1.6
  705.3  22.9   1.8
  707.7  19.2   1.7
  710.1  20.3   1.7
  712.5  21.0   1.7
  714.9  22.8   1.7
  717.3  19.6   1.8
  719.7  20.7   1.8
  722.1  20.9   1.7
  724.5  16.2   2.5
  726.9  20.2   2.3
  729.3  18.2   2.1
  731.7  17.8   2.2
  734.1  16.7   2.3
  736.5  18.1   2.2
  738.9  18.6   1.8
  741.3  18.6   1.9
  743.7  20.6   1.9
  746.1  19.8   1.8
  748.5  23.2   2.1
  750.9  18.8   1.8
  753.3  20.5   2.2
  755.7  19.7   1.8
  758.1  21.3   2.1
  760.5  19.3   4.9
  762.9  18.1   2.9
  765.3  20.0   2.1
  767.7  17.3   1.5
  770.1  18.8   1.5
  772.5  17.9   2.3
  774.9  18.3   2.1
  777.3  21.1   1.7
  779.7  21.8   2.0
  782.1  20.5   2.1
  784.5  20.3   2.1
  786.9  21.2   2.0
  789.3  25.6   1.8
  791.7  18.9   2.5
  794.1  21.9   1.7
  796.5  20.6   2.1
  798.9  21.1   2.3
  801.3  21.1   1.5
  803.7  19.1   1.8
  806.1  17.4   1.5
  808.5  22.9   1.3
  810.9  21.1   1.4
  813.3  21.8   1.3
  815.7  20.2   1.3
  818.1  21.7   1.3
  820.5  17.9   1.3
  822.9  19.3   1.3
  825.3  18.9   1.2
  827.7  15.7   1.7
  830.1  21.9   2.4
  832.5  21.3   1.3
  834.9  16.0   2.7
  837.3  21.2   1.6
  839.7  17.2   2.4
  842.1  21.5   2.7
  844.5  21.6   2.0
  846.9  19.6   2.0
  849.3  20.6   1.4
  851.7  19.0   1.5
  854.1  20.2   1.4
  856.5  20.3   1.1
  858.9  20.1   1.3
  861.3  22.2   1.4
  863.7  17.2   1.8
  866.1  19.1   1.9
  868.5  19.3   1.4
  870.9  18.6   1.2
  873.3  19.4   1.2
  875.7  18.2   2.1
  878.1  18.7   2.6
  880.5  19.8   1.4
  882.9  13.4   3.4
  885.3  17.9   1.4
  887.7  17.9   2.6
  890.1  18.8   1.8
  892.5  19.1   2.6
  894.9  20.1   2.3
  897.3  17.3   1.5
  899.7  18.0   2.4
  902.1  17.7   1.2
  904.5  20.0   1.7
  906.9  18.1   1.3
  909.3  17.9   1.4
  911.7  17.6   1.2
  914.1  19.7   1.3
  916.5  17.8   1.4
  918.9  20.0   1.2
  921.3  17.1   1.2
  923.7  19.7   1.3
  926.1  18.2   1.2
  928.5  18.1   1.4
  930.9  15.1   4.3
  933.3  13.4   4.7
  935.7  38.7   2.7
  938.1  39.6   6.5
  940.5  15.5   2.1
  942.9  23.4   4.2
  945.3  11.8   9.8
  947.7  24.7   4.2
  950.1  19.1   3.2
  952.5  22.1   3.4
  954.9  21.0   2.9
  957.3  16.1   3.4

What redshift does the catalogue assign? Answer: 0.43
